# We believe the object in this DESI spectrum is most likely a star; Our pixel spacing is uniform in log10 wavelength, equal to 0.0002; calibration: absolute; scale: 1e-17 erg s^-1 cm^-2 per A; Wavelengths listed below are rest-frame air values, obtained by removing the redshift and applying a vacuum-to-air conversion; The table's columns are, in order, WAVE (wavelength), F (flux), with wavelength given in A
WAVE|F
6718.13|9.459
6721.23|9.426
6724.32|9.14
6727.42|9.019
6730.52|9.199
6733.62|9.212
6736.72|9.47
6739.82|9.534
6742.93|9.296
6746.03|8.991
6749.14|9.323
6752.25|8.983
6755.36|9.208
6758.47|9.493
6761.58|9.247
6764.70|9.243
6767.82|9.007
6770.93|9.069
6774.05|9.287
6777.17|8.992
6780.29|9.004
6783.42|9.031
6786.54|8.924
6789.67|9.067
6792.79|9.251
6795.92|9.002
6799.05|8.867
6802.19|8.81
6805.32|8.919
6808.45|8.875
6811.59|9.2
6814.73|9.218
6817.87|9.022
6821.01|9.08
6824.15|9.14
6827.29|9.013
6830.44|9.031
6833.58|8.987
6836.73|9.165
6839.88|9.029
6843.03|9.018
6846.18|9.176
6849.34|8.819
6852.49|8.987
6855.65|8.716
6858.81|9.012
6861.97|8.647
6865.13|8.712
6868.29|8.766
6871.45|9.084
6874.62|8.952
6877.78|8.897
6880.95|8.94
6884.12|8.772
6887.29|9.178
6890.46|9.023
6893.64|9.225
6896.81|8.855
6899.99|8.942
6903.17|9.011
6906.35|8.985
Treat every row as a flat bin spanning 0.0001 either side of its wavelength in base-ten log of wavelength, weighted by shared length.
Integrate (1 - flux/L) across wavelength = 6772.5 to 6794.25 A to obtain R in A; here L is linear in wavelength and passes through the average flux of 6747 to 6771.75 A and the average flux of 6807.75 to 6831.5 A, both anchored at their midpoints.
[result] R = 0.17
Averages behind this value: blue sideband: 9.2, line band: 9.08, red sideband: 9.08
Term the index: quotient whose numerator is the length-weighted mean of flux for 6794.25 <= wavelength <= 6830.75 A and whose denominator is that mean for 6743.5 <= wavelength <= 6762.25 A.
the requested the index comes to 0.98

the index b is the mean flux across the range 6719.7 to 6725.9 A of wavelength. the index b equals 9.29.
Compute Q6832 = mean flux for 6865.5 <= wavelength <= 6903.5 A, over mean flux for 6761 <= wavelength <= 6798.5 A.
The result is 1.0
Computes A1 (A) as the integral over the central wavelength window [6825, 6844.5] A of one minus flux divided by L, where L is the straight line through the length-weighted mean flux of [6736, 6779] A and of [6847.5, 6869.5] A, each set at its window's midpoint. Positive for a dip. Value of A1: -0.3 A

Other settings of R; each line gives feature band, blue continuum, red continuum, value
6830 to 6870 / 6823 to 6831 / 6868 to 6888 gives 0.4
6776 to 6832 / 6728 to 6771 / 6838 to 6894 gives 0.4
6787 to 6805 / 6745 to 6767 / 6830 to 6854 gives 0.3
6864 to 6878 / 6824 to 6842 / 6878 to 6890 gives 0.2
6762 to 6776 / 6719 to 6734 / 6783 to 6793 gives -0.1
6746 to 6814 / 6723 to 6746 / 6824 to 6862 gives 0.4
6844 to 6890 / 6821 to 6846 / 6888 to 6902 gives 0.7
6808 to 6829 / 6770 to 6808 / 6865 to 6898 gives -0.2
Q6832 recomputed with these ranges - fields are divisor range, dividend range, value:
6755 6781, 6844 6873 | 0.97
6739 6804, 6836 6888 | 0.98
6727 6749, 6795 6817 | 0.97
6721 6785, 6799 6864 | 0.98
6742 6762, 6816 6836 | 0.98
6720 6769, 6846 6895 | 0.97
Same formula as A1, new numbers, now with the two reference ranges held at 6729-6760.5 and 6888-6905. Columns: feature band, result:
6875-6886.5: 0.2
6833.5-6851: 0.1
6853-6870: 0.5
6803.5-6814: 0.2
